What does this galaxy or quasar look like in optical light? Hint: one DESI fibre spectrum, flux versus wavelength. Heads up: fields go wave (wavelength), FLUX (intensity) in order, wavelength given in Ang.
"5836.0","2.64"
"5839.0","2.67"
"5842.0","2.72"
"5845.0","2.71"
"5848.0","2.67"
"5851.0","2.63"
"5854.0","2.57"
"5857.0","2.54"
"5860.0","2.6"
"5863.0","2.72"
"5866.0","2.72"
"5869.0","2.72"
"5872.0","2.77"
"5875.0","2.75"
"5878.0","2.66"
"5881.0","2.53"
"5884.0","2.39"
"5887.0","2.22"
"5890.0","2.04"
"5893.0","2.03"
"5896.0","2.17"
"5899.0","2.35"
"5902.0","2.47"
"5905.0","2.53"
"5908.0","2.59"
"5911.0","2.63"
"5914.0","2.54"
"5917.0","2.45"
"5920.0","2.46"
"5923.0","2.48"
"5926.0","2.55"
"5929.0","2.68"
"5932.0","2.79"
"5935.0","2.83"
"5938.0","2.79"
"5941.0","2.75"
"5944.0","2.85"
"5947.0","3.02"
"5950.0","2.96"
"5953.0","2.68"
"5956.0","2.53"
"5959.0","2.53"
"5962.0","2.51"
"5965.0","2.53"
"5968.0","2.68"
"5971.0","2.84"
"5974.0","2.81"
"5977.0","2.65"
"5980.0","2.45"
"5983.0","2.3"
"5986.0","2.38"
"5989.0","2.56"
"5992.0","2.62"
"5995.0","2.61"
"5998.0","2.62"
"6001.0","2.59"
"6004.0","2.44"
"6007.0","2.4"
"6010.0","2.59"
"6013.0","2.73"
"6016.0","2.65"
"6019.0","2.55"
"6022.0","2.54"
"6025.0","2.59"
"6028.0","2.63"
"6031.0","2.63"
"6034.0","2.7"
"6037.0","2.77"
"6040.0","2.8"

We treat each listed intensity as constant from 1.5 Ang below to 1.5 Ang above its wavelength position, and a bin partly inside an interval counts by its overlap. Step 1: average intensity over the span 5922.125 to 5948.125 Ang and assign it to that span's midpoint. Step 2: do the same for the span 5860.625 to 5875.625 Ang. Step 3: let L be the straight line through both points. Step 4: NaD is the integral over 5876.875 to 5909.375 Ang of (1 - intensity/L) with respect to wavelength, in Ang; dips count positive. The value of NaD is 4.5 Ang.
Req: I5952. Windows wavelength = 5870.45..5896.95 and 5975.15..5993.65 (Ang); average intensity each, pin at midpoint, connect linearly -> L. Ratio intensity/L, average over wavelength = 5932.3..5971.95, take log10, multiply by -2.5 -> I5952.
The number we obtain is -0.11 mag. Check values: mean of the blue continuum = 2.4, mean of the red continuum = 2.5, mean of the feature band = 2.73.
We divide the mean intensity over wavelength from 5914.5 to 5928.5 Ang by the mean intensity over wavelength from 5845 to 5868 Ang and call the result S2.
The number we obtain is 0.95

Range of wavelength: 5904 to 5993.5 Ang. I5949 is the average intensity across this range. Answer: 2.63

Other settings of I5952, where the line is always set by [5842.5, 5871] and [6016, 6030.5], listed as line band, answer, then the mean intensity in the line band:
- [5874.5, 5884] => 0.02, 2.6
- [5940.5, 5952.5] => -0.11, 2.89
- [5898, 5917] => 0.05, 2.52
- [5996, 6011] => 0.03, 2.53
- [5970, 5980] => -0.04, 2.72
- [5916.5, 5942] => -0.01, 2.65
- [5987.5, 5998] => 0.00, 2.6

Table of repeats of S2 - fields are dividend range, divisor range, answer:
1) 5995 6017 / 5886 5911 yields 1.11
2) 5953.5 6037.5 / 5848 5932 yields 1.03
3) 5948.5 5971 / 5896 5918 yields 1.06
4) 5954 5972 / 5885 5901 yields 1.19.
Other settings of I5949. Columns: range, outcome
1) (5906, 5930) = 2.54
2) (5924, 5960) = 2.75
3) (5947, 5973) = 2.68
